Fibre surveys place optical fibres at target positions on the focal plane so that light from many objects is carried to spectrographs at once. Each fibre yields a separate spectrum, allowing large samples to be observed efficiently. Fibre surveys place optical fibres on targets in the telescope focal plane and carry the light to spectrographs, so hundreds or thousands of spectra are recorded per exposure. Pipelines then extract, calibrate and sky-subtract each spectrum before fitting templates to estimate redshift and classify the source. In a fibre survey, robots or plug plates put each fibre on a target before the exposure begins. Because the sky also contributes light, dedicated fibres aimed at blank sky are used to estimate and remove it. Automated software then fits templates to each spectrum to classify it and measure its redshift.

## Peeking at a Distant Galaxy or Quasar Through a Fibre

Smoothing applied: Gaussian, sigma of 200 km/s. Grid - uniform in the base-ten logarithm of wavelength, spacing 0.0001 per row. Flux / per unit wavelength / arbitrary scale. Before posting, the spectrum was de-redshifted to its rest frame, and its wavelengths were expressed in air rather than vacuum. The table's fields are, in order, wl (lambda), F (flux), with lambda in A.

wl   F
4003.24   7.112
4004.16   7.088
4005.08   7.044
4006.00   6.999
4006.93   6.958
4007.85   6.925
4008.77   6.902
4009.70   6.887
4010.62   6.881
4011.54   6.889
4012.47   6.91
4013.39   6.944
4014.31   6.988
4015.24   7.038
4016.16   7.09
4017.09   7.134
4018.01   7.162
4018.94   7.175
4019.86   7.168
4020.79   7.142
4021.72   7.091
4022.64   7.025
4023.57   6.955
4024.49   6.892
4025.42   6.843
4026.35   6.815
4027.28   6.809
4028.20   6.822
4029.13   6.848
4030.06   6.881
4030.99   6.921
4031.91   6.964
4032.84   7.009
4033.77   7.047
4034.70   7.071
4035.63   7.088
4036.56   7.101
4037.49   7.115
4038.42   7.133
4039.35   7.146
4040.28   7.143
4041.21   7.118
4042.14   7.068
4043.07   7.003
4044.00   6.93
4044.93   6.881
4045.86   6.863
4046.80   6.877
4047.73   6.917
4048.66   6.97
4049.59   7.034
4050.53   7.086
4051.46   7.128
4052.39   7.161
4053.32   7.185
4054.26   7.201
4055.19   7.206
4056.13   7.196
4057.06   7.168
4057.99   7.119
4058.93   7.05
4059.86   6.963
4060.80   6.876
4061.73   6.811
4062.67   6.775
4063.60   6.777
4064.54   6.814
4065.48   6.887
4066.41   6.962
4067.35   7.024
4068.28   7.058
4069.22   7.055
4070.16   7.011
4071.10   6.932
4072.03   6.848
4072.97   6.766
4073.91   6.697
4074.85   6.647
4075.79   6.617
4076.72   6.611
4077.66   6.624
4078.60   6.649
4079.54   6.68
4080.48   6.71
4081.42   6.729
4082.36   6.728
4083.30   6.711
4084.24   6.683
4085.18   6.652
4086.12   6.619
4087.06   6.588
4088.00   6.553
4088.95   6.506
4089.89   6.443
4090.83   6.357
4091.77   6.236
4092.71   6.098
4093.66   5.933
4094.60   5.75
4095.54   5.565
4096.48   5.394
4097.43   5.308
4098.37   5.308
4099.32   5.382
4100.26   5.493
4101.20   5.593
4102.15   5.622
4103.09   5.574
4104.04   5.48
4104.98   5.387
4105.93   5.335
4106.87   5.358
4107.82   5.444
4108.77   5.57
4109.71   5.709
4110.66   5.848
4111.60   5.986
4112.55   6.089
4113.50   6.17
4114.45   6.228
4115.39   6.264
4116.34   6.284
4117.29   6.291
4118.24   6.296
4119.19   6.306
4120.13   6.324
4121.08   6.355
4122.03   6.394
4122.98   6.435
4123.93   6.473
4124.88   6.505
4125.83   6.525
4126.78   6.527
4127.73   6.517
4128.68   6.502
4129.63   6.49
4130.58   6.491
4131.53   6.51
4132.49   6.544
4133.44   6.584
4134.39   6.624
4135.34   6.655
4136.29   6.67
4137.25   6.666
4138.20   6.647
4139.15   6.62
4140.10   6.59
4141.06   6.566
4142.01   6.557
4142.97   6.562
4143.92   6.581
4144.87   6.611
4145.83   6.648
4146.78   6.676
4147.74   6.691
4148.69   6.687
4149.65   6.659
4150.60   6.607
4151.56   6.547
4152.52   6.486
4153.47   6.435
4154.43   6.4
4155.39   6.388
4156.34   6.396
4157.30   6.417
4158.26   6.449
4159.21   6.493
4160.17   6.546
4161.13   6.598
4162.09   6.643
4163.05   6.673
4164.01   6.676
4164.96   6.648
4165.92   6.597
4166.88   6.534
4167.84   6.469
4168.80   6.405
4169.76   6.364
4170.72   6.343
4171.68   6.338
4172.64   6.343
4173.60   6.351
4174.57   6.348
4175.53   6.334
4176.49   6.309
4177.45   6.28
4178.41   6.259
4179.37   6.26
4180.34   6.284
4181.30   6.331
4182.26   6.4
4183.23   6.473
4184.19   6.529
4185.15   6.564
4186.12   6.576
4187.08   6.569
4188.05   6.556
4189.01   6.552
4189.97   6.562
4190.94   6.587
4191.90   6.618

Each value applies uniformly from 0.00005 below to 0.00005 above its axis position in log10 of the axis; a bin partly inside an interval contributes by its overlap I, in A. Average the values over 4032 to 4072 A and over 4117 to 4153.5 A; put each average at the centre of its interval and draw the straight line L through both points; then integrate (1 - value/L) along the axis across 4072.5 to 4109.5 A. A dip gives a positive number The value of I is 3.76 A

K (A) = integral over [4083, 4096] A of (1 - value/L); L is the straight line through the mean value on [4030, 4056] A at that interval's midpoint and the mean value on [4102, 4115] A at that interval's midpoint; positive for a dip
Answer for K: -0.5 A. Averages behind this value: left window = 7.05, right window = 5.71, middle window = 6.33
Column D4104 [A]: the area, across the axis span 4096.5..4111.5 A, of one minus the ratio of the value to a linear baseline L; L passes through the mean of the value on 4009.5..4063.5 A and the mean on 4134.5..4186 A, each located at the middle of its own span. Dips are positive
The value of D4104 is 2.7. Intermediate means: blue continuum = 7.01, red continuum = 6.5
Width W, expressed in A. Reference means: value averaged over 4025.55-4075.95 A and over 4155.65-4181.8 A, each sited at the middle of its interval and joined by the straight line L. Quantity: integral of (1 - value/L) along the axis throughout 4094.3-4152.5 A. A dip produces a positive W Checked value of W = 3.8 A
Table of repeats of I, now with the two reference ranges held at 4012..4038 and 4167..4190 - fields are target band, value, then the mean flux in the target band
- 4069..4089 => 0.24 A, 6.71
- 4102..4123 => 2.27 A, 5.94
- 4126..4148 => -0.06 A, 6.59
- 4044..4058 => -0.32 A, 7.06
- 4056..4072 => -0.26 A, 6.96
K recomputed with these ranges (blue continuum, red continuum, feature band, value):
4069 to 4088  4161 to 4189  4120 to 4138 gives 0.16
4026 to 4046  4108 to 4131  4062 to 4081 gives -0.35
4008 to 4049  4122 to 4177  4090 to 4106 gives 2.53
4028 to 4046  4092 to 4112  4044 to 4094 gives -3.99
